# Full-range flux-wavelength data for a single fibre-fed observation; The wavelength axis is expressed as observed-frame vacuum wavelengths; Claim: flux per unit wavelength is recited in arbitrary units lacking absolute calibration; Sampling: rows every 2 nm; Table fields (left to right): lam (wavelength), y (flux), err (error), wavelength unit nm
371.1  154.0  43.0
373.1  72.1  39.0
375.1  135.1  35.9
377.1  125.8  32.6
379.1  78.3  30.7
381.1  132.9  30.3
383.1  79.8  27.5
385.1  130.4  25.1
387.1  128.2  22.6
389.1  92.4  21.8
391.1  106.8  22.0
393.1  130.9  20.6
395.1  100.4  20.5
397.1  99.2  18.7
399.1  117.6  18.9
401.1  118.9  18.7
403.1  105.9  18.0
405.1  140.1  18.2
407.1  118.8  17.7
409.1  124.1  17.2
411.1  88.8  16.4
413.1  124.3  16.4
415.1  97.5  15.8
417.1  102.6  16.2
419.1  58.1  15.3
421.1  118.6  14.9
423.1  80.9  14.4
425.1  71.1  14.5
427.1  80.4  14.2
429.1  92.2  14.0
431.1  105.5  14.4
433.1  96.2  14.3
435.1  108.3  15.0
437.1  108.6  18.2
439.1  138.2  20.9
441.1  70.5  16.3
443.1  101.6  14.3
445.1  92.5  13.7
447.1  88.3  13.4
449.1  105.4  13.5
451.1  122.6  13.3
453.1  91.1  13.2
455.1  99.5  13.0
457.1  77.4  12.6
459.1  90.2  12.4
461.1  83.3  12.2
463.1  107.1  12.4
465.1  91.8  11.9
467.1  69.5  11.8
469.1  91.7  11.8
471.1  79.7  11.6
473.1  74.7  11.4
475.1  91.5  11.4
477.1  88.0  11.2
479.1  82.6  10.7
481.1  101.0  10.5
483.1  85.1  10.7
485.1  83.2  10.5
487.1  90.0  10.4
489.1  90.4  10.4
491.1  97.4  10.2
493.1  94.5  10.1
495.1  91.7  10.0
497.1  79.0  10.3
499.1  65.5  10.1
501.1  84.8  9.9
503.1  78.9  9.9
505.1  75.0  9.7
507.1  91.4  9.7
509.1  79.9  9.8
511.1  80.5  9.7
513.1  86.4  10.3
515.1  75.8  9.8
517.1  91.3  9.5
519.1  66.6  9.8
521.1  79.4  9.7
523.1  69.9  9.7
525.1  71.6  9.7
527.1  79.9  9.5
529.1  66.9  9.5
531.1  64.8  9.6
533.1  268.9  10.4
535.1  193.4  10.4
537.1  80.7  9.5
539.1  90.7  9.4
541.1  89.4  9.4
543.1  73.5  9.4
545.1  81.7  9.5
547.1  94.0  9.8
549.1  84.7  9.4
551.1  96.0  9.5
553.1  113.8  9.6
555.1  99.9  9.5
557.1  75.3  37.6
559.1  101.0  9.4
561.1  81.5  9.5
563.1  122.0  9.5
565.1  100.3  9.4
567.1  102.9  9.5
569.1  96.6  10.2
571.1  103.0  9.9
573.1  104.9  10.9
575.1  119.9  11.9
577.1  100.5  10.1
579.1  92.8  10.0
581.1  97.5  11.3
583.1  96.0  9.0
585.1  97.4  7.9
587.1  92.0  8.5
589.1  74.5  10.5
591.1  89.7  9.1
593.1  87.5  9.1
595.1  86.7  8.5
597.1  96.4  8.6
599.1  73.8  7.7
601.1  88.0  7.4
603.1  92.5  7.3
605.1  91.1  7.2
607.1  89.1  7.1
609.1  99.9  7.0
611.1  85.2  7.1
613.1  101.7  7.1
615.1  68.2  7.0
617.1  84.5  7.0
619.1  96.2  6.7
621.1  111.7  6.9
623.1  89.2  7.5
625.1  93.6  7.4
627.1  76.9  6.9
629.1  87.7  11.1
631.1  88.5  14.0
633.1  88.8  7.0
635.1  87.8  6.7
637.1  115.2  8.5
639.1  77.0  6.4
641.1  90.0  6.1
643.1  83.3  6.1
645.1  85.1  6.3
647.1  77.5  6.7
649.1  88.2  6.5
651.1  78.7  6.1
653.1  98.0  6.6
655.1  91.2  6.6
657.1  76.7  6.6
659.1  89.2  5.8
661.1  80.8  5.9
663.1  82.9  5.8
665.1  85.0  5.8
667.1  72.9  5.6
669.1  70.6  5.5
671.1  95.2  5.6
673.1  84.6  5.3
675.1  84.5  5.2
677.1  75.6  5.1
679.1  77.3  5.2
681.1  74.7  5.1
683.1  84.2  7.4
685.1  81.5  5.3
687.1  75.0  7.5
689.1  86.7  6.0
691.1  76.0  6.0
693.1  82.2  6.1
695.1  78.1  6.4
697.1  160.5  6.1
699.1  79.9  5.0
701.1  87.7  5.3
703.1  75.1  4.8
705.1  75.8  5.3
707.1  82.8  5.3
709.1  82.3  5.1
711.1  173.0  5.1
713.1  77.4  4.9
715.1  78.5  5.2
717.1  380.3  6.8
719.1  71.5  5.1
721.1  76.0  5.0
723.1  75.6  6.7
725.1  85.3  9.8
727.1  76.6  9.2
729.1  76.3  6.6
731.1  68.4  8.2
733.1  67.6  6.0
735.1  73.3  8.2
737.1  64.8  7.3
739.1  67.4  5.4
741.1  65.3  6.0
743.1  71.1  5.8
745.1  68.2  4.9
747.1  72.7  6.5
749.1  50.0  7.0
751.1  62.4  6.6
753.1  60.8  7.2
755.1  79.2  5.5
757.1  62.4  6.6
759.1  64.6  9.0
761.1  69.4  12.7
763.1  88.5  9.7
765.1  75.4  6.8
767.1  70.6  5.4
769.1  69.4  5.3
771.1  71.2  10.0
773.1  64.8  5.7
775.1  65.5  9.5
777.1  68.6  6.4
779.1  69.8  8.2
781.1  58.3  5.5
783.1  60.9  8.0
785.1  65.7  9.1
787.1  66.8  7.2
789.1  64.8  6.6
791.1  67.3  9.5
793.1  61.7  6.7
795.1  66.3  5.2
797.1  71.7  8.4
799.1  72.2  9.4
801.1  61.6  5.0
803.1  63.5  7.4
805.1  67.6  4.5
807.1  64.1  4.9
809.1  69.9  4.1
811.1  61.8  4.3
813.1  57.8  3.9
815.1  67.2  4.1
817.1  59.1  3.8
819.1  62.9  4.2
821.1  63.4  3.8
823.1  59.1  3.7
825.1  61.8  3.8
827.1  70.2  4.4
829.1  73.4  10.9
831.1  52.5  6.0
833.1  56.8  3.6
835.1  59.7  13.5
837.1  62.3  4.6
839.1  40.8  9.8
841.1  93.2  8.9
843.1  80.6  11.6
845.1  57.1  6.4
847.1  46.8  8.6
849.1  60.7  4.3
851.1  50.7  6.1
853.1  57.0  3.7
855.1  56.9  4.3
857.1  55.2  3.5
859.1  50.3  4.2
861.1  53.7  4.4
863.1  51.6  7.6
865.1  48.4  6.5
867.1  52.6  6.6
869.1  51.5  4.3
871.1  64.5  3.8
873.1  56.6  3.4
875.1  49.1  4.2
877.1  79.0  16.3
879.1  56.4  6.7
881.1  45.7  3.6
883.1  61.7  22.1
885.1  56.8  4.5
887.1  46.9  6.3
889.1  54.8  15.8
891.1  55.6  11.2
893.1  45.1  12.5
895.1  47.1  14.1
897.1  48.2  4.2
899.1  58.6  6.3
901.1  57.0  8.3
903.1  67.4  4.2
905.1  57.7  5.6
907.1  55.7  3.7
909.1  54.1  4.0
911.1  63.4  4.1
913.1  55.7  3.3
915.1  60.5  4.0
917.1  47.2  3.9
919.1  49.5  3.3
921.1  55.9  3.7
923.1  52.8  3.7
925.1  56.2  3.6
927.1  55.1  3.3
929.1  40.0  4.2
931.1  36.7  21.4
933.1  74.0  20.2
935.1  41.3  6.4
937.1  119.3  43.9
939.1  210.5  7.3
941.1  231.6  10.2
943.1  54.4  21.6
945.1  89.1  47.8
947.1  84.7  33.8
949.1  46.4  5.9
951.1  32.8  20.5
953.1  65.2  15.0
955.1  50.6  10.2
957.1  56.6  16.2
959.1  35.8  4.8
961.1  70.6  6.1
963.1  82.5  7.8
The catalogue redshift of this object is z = 0.432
